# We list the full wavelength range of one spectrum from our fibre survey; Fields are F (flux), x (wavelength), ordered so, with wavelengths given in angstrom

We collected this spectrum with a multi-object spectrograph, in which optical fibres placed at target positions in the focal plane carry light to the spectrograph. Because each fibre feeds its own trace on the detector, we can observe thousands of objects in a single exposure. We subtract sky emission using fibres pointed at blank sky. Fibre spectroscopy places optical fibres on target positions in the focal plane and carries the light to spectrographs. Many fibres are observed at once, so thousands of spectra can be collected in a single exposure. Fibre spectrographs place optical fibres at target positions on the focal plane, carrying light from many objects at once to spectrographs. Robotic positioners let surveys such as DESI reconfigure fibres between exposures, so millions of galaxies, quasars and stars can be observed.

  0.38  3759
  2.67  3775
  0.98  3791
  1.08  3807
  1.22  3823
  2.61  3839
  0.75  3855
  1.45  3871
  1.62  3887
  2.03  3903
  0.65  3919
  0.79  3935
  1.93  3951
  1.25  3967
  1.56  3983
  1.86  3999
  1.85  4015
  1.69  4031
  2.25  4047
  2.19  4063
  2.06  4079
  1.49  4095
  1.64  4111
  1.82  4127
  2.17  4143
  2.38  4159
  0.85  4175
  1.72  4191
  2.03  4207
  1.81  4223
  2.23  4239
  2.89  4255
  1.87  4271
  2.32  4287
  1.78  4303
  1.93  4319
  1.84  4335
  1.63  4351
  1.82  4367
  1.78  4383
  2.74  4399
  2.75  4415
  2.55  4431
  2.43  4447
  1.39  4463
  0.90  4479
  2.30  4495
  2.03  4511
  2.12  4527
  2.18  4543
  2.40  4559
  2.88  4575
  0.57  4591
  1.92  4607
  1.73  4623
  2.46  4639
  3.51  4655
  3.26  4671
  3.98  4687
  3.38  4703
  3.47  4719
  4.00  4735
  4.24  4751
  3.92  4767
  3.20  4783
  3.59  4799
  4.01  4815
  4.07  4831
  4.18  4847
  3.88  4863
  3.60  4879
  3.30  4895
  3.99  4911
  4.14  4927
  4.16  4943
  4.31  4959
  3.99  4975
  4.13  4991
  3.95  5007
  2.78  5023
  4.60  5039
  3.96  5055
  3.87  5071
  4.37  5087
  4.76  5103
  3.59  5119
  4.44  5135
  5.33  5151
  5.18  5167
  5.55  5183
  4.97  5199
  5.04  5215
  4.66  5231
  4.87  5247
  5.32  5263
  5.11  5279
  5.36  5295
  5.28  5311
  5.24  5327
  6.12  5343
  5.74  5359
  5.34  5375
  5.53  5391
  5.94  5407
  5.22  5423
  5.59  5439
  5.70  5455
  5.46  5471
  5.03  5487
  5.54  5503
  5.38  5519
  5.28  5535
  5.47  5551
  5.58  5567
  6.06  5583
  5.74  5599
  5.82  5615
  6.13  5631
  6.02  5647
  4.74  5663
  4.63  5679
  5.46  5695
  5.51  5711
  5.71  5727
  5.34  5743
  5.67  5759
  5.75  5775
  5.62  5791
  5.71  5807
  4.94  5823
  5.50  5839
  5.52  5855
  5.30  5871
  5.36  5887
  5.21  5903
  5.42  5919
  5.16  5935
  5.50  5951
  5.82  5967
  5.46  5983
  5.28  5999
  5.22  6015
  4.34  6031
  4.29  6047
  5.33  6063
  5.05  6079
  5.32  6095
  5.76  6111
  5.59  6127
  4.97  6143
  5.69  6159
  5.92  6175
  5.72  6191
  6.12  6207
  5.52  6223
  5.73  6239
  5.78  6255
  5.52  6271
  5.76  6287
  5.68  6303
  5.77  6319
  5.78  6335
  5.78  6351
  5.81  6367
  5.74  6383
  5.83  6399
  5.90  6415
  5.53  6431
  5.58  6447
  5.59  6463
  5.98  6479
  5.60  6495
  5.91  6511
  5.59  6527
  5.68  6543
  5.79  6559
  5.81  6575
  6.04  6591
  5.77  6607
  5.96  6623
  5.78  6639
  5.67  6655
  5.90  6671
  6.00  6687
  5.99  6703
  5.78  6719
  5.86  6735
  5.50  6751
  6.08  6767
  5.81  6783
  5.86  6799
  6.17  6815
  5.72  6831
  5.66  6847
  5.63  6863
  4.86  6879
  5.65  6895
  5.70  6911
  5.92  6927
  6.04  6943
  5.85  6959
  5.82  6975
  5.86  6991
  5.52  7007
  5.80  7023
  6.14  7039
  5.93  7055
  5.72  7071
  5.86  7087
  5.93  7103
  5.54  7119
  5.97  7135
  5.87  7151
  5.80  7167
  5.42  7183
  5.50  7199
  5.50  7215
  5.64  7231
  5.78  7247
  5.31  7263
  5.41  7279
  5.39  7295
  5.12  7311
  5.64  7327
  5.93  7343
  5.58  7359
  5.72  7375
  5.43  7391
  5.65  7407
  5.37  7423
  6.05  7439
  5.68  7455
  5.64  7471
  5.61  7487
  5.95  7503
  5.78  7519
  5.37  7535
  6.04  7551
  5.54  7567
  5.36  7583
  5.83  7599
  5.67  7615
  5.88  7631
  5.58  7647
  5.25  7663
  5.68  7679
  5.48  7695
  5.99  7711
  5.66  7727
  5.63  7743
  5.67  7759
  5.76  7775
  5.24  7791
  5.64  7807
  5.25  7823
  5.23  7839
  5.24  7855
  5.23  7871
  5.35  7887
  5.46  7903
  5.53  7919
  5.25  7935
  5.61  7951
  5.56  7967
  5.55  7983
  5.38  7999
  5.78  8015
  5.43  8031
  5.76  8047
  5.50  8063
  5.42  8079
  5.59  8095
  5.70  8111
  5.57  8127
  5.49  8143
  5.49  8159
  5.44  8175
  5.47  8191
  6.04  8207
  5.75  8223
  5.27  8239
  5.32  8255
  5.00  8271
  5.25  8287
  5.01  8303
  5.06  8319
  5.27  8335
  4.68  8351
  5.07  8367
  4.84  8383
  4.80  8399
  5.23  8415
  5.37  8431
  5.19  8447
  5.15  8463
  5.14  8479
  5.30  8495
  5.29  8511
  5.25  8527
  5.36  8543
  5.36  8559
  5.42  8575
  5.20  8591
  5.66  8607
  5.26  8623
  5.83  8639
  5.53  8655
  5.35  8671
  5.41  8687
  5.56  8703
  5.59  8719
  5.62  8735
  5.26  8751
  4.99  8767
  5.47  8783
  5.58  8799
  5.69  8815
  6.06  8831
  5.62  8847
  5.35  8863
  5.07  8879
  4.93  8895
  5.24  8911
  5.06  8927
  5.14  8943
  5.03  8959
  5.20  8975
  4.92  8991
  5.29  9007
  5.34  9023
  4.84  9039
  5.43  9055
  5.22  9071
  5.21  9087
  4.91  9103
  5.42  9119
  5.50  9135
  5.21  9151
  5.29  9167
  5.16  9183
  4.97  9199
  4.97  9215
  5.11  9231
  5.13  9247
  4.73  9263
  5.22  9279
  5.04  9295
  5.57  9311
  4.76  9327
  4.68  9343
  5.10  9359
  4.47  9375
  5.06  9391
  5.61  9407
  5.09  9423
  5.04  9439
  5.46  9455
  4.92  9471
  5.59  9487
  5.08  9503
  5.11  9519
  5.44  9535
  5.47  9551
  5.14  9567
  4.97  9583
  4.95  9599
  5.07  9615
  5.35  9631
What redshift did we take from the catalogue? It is 0.17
